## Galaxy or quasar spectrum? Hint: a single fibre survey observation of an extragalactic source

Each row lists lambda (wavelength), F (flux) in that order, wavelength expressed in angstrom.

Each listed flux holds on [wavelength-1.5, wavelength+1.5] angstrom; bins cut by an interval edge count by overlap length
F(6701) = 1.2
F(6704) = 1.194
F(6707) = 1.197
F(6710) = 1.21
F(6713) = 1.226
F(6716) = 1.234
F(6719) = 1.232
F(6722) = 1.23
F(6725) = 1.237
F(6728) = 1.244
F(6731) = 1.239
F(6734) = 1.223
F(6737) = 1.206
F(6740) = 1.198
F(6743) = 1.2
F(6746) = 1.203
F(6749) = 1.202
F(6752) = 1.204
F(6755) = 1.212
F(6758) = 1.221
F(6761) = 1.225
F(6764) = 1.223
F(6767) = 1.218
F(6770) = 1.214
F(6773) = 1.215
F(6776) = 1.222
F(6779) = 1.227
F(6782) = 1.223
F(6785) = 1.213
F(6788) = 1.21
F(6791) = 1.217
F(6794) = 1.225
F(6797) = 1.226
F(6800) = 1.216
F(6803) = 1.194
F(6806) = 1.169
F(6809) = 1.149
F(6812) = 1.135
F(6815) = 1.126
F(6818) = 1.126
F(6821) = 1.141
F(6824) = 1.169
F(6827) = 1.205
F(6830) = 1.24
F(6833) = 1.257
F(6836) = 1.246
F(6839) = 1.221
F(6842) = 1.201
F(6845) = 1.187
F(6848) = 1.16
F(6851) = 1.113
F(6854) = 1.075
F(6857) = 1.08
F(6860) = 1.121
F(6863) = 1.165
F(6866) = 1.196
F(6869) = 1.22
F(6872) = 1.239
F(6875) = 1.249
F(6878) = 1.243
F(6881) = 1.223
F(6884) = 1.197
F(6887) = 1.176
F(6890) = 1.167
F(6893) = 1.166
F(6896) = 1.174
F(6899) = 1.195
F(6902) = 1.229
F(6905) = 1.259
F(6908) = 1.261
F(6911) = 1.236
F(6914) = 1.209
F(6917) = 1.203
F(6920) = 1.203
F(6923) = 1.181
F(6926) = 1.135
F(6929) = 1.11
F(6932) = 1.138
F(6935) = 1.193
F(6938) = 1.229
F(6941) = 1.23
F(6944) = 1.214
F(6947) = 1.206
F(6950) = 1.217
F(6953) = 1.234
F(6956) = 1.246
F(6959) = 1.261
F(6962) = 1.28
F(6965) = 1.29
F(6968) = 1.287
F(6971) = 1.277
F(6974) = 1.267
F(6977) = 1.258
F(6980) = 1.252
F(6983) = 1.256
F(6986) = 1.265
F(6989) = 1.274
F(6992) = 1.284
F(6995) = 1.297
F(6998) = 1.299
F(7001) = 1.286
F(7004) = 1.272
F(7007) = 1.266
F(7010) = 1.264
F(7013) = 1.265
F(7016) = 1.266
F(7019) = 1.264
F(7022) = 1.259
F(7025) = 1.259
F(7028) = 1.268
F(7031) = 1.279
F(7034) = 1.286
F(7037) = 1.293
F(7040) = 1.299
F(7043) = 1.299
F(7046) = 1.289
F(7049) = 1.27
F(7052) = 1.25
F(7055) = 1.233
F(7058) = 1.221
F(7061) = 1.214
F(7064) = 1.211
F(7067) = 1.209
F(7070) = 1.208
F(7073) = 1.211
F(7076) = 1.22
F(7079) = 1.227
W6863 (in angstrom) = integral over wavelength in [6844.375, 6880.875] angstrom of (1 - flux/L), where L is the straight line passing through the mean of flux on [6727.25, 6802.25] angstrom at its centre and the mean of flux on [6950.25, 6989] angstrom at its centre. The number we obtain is 2.0 angstrom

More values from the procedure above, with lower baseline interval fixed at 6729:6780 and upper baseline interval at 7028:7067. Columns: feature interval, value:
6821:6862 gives 1.83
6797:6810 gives 0.36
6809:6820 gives 0.83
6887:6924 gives 0.96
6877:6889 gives 0.27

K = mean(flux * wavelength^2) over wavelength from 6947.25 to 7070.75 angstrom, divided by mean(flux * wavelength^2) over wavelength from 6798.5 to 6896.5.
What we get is 1.1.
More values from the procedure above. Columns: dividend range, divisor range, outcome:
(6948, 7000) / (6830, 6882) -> 1.10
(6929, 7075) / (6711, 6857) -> 1.11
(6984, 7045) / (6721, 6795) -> 1.13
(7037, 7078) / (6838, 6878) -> 1.12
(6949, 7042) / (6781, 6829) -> 1.13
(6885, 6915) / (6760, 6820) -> 1.04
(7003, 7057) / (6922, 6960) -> 1.09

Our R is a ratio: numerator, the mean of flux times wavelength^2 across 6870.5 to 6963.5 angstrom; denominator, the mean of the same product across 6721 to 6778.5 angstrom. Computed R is 1.04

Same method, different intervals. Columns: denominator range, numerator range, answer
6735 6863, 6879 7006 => 1.08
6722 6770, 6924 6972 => 1.06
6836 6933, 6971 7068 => 1.11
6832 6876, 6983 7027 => 1.13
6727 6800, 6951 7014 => 1.11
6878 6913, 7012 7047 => 1.10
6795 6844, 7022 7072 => 1.13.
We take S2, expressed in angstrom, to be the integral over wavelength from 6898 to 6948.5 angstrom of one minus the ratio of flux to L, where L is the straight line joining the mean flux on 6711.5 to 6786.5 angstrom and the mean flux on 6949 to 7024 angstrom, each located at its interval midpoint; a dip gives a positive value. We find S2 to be 2.1 angstrom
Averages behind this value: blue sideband 1.22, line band 1.2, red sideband 1.27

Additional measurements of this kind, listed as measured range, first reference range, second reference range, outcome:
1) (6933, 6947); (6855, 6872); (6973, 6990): 0.2 angstrom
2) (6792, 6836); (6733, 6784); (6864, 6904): 0.9 angstrom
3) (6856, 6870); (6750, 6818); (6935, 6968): 0.7 angstrom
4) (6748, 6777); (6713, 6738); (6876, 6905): 0.2 angstrom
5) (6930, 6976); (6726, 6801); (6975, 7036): 0.8 angstrom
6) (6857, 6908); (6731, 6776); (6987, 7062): 1.7 angstrom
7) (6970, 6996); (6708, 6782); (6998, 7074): -0.4 angstrom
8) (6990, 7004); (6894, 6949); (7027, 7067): -0.6 angstrom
